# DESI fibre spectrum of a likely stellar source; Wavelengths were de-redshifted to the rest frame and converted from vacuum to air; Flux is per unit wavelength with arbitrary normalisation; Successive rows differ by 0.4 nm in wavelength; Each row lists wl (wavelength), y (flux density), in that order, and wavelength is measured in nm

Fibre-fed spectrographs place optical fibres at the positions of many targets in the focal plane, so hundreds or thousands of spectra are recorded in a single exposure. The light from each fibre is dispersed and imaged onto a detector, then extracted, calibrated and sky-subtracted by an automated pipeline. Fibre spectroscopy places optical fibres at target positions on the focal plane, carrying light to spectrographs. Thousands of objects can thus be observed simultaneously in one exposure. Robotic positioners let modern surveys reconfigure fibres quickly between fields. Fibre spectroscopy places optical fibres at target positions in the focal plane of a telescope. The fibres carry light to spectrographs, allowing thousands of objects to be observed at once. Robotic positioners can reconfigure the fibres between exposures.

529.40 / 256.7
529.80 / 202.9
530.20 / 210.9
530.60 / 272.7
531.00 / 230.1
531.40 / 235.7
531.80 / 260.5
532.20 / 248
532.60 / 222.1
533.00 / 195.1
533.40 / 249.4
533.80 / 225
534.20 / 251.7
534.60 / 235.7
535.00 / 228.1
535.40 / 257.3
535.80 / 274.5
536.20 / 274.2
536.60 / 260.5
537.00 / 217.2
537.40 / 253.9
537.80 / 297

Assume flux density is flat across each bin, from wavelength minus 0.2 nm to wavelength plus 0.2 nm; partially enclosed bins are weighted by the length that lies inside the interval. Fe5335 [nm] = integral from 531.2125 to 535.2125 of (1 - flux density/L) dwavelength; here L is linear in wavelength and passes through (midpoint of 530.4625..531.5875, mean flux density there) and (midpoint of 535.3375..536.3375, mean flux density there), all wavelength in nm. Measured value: 0.325 nm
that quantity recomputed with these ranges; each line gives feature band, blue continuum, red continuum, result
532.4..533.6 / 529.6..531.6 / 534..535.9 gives 0.090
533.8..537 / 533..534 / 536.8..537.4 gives -0.297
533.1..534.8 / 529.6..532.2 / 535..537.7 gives 0.065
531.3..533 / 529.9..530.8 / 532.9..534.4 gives -0.011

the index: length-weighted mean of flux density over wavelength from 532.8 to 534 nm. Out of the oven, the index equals 223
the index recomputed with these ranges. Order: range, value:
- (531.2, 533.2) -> 232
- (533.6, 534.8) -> 237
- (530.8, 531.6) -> 233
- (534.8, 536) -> 253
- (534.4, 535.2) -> 232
